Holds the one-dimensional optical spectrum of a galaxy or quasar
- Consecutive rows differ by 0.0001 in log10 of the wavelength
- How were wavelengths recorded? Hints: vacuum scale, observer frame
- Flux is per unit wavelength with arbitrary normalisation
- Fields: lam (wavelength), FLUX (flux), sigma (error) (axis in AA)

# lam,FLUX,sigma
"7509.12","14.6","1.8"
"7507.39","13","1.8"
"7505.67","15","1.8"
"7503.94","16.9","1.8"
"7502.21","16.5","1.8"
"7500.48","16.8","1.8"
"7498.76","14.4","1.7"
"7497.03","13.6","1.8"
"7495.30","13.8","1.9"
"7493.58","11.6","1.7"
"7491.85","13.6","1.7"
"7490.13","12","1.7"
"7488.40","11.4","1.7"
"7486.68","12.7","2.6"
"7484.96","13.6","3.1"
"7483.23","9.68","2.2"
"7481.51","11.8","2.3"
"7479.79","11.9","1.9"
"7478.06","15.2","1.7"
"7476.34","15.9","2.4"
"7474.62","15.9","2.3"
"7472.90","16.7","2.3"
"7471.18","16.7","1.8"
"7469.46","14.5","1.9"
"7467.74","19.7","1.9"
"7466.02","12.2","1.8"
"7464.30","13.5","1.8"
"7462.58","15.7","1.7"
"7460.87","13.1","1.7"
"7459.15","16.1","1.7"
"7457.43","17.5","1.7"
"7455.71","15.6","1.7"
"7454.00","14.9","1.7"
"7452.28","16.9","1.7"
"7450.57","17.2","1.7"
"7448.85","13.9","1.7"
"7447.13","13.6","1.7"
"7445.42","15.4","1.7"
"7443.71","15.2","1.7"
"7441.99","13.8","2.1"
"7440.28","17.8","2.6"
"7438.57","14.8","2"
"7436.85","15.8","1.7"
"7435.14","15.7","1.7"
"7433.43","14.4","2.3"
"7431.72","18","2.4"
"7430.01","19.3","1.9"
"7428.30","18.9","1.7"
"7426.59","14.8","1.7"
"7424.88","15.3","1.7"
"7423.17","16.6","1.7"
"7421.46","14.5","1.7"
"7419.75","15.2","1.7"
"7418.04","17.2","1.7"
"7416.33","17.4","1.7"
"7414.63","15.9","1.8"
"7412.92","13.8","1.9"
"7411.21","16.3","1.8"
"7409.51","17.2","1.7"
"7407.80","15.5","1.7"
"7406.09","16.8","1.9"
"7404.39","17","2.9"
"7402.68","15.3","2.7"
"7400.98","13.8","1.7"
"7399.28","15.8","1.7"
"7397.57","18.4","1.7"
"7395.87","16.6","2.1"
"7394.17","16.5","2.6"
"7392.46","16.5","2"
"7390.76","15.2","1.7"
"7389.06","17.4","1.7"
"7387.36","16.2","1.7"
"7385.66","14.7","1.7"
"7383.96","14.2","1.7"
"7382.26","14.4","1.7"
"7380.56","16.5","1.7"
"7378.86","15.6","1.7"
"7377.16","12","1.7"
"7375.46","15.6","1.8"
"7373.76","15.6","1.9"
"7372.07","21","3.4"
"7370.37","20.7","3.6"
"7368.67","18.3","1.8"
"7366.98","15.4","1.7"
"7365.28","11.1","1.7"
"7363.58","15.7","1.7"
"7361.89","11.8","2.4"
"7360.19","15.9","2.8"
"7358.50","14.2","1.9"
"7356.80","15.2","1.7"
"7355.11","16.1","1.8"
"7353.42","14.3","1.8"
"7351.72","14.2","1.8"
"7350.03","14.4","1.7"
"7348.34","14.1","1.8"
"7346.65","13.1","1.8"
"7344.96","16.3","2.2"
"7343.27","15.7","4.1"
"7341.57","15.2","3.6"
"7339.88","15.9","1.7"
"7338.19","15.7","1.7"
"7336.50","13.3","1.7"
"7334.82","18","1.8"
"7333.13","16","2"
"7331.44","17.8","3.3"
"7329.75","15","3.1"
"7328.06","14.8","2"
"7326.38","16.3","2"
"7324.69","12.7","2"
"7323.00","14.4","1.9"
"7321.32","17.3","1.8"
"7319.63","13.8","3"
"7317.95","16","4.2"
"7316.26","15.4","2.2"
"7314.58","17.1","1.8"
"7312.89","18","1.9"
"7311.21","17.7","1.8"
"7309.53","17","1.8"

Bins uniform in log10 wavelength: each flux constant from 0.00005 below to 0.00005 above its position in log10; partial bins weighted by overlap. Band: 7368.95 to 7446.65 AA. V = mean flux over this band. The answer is 16.1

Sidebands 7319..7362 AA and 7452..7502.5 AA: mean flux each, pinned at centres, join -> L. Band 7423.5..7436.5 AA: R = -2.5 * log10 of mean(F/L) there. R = -0.14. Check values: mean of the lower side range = 15.1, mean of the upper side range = 14.4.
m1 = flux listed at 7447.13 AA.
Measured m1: 13.6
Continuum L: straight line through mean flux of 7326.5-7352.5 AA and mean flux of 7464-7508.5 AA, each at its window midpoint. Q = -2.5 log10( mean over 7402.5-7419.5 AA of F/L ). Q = -0.10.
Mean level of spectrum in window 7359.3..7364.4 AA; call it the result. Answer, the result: 14.5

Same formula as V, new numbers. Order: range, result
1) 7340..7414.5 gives 15.6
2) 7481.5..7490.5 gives 11.9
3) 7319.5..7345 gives 15.5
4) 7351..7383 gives 15.5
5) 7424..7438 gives 16.5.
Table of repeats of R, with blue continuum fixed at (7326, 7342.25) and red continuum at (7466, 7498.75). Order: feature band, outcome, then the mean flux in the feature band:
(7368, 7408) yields -0.08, 16.2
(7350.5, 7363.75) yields 0.06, 14.6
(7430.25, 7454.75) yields -0.09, 15.6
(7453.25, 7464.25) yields -0.09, 15.4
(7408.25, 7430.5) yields -0.11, 16.3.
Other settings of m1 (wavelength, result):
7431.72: 18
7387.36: 16.2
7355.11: 16.1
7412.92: 13.8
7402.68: 15.3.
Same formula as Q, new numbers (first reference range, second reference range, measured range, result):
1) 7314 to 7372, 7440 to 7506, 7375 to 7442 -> -0.066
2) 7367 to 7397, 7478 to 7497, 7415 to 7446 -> -0.115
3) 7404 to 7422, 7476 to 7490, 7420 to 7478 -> -0.108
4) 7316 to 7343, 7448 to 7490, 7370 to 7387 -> -0.050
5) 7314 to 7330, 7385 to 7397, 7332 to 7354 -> 0.030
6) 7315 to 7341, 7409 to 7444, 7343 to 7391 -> 0.028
